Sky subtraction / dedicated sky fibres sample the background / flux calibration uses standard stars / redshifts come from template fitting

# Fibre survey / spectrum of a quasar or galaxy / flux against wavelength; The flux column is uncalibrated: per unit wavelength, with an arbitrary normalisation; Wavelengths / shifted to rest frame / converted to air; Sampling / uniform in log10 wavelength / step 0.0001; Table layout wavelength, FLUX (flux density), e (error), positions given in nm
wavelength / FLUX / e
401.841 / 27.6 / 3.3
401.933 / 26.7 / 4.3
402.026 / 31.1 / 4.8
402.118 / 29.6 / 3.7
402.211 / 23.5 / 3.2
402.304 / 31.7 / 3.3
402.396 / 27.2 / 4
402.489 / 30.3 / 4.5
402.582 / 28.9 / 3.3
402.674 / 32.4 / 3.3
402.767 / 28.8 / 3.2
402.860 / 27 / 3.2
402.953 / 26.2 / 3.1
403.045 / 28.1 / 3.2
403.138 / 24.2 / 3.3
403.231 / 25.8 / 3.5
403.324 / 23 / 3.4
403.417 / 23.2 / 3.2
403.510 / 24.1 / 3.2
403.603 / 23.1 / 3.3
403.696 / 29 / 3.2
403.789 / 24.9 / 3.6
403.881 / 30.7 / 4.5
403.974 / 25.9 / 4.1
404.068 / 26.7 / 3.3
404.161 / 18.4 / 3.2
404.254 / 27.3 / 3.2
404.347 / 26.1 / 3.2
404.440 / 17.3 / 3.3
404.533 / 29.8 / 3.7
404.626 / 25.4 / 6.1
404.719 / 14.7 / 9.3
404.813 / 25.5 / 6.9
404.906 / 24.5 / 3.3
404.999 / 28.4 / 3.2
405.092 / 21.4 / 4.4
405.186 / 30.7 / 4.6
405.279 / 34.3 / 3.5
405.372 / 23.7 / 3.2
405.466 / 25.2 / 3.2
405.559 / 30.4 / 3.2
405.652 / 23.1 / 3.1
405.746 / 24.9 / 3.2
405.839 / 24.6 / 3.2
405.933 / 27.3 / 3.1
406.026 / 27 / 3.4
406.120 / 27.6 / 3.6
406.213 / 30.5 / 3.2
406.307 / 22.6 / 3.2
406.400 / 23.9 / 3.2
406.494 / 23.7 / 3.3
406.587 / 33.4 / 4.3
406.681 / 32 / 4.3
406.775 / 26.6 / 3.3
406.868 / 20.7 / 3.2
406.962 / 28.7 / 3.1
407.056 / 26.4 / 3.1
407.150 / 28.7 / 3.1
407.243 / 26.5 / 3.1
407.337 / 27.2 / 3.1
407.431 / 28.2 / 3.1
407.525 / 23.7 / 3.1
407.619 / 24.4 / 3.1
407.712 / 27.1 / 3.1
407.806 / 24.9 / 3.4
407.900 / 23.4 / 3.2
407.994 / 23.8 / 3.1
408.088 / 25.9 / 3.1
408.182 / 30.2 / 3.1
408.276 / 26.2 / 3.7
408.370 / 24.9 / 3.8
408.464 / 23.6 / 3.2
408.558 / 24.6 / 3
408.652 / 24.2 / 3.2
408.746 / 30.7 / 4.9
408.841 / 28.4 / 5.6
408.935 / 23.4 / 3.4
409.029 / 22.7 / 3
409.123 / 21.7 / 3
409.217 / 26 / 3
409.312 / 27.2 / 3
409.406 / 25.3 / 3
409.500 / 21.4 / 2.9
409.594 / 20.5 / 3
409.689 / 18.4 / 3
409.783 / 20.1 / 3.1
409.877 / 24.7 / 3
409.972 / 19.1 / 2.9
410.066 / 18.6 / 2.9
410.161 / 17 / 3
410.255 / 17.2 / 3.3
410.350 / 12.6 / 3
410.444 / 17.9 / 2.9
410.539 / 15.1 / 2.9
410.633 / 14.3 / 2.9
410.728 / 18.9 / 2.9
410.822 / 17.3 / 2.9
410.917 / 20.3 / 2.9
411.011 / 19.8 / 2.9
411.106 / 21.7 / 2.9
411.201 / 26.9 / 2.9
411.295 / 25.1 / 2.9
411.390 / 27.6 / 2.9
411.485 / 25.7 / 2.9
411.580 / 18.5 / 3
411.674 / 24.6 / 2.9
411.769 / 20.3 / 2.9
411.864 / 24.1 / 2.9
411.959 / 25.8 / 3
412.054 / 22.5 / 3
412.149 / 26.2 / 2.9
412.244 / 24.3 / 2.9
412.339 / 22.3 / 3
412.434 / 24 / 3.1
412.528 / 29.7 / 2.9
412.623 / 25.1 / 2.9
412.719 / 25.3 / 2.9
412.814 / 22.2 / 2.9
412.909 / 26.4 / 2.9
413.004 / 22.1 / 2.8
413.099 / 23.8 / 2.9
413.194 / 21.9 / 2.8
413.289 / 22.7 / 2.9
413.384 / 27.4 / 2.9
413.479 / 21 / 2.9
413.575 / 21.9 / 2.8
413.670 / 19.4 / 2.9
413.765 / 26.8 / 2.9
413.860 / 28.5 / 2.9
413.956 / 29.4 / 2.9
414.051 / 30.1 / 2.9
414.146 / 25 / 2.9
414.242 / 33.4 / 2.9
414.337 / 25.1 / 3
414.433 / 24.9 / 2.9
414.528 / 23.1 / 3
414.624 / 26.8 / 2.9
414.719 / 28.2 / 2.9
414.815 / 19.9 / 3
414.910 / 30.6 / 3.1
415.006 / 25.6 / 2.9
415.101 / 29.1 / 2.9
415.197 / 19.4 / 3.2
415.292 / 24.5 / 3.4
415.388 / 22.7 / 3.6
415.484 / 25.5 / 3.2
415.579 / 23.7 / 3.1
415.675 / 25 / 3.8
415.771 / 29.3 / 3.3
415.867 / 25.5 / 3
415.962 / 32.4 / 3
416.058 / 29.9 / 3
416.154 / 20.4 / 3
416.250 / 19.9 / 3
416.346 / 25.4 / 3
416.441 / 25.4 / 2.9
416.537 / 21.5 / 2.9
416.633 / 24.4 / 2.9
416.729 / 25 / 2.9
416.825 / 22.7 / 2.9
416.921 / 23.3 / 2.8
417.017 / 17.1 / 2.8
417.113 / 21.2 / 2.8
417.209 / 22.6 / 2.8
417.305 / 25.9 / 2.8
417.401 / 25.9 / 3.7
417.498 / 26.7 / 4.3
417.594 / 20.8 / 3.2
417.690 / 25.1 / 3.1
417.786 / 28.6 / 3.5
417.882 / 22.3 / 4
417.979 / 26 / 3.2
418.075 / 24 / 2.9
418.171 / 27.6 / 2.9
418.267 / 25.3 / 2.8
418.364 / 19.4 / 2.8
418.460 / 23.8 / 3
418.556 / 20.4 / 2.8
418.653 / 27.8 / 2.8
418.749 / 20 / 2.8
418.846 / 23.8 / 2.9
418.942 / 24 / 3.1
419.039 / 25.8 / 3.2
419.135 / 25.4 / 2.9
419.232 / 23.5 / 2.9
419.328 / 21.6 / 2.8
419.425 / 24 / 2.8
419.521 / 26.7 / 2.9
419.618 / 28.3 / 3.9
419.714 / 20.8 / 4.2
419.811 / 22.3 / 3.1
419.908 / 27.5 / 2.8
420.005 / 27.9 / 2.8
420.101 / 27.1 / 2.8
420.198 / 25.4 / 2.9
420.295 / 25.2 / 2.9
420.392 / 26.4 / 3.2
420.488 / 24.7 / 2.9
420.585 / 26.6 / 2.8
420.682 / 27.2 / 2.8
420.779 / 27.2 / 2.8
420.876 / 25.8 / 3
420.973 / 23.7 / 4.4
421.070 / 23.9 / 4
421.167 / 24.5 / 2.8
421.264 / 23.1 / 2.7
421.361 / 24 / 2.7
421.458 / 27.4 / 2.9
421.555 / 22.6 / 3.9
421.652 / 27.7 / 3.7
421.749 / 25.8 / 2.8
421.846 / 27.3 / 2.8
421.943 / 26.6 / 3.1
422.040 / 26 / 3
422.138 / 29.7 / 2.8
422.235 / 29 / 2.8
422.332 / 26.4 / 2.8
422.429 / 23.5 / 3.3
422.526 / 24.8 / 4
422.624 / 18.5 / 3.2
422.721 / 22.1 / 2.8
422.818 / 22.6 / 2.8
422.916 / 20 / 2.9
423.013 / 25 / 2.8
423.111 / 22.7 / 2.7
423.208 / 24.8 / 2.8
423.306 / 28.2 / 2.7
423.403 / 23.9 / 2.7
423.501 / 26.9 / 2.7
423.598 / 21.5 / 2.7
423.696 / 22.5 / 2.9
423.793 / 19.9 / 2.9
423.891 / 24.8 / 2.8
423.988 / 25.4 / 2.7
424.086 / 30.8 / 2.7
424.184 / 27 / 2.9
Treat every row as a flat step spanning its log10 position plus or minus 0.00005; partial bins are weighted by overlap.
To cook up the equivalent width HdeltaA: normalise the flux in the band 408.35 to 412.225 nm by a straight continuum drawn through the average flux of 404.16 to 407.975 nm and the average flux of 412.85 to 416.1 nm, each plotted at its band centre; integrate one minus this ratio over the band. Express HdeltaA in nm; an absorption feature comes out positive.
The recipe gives 0.56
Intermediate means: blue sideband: 25.9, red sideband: 25.6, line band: 22.1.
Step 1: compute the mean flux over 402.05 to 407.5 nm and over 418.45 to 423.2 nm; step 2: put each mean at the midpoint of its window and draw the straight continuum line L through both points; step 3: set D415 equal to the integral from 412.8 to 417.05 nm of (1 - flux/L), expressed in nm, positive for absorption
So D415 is 0.09 nm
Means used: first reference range 26.4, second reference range 24.8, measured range 24.9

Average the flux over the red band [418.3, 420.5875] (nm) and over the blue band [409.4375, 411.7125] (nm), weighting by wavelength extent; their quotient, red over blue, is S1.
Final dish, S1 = 1.2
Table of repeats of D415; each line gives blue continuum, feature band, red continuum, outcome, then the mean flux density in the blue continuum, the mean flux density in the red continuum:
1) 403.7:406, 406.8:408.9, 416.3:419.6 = -0.069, 25.6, 24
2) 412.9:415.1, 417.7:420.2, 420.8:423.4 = 0.050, 25.5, 24.8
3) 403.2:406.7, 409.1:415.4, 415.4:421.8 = 0.485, 25.7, 24.7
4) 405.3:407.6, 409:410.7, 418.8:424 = 0.406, 26.6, 24.9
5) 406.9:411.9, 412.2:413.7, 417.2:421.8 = -0.003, 23.1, 24.9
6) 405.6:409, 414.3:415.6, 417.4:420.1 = 0.005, 26.2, 24.5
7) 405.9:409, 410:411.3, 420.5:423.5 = 0.374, 26.4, 25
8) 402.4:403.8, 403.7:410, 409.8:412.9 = -0.266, 26.6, 21.8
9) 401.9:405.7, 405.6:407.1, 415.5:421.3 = -0.026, 26.3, 24.6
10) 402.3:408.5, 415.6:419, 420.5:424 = 0.127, 26.2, 24.8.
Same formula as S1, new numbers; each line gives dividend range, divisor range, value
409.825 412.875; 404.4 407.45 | 0.83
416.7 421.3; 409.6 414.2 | 1.09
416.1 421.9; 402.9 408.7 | 0.95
